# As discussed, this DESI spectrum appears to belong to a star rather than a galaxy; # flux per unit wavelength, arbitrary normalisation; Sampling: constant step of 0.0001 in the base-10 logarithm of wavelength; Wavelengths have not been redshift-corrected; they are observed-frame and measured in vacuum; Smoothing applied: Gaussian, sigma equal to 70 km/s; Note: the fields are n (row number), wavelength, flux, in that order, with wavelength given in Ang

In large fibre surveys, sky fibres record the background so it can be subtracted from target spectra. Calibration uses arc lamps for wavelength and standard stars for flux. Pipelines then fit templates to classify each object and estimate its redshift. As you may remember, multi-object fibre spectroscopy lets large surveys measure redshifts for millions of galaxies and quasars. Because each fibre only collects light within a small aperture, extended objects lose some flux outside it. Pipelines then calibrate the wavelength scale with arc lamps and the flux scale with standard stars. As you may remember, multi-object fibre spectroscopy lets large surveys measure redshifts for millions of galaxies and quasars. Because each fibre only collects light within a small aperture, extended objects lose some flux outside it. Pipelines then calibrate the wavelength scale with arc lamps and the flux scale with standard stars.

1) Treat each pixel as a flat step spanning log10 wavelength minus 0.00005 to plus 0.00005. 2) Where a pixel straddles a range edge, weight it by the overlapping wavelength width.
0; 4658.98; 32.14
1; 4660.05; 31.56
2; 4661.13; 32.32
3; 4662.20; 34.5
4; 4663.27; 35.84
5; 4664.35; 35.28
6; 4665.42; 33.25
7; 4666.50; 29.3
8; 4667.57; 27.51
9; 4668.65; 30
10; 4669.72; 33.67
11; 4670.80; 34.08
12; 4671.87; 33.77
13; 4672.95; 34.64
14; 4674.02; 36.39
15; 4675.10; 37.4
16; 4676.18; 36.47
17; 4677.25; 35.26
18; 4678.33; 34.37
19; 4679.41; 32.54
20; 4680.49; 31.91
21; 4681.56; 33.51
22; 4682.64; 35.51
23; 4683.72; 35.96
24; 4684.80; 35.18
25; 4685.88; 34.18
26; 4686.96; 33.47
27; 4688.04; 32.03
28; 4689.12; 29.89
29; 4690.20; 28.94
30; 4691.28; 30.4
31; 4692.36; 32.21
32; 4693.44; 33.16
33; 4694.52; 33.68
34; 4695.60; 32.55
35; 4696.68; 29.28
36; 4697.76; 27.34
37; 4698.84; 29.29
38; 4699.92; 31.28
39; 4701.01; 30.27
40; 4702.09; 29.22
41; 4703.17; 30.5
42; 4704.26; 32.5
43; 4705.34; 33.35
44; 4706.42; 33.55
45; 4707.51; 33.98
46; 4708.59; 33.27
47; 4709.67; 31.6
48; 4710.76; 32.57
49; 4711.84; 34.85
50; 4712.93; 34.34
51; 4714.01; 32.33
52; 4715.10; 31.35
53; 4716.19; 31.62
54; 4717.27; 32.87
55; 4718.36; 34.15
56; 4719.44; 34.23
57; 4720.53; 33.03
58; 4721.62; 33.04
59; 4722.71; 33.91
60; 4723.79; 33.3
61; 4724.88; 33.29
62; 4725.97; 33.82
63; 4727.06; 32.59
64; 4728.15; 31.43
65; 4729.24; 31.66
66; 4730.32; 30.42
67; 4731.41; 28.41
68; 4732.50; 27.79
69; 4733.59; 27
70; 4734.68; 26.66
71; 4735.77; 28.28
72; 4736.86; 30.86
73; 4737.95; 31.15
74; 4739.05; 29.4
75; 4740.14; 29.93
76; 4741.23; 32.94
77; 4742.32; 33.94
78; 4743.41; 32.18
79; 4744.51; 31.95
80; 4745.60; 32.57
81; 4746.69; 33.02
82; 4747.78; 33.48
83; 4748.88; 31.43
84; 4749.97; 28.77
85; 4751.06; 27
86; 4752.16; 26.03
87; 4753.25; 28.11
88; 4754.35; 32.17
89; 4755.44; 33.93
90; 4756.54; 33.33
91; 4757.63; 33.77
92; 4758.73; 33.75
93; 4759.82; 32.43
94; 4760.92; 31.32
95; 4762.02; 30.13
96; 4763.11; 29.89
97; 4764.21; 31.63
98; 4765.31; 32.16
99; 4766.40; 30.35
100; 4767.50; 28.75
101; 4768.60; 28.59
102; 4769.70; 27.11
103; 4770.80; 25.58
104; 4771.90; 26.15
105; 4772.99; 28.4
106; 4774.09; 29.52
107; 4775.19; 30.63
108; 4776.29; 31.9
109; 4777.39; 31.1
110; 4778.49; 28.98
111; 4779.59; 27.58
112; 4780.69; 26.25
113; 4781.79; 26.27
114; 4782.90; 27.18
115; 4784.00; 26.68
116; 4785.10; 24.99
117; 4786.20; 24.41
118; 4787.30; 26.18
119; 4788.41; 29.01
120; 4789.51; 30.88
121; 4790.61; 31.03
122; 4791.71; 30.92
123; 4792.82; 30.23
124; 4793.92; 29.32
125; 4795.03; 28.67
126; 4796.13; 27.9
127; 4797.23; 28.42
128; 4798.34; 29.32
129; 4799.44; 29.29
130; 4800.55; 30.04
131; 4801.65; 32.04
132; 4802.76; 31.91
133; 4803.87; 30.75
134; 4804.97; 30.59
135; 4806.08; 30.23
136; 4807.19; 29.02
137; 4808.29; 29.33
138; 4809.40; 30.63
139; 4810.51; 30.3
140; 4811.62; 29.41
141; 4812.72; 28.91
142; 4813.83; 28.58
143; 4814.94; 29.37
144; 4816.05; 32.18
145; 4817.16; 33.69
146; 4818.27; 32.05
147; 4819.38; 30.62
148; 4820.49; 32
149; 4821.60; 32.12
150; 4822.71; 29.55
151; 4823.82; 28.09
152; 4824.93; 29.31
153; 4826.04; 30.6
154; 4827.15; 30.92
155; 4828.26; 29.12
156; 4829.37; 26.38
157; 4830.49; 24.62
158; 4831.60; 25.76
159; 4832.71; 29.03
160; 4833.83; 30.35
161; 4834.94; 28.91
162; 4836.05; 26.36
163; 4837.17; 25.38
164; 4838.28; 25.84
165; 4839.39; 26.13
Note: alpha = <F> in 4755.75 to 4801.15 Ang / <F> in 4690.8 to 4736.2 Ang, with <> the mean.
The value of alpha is 0.9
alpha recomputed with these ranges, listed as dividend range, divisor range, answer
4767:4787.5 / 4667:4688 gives 0.82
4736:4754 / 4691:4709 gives 0.98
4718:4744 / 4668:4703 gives 0.96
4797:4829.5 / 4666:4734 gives 0.93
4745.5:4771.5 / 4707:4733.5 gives 0.94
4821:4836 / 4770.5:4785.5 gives 1.03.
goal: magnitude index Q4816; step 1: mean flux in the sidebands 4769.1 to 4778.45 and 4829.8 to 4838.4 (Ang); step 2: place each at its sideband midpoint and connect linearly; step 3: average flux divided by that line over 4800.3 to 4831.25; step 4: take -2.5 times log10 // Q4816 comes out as -0.09 mag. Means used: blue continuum 28.8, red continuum 27.1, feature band 30.1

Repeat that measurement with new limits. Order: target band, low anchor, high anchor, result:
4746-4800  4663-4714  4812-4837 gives 0.04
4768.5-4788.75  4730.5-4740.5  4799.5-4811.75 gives 0.08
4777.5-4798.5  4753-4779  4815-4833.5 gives 0.07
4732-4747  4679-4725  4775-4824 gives 0.03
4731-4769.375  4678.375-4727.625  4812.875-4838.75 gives 0.02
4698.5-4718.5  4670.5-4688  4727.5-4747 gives 0.01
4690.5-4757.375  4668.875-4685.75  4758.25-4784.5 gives 0.01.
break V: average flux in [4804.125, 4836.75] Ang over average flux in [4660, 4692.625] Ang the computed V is 0.89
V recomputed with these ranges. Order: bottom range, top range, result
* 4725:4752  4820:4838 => 0.93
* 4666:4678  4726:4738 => 0.89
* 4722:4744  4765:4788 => 0.90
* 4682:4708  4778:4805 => 0.90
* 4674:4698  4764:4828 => 0.89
